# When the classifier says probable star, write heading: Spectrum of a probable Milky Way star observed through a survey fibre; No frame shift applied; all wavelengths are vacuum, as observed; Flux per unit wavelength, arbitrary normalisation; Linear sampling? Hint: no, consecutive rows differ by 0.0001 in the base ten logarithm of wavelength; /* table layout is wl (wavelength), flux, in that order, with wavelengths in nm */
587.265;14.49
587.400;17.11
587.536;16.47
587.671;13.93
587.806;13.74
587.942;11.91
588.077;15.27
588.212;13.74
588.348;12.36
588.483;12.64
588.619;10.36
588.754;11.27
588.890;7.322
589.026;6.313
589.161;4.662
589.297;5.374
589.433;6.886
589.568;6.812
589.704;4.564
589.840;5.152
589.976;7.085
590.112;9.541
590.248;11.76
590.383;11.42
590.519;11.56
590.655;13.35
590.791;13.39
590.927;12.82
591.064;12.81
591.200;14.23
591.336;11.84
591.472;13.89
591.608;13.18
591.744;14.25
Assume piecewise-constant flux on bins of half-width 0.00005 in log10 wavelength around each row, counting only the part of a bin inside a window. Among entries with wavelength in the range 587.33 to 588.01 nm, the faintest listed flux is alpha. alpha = 11.91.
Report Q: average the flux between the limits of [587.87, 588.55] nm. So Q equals 13.2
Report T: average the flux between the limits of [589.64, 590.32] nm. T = 7.67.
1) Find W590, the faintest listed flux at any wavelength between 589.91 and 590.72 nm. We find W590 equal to 7.085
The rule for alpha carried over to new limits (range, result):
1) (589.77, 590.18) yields 5.152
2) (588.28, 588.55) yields 12.36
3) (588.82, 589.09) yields 6.313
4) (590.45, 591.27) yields 11.56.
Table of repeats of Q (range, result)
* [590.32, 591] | 12.5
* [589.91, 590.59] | 10.3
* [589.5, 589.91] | 5.52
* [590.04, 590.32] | 10.6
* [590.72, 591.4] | 13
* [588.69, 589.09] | 8.28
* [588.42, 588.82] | 11.4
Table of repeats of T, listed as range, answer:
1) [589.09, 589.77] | 5.67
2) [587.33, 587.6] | 16.7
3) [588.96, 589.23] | 5.49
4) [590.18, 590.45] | 11.6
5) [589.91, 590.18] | 8.32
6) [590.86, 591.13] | 12.8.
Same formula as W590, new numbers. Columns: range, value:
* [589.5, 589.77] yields 4.564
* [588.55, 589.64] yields 4.662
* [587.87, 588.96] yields 7.322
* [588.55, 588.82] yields 10.36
